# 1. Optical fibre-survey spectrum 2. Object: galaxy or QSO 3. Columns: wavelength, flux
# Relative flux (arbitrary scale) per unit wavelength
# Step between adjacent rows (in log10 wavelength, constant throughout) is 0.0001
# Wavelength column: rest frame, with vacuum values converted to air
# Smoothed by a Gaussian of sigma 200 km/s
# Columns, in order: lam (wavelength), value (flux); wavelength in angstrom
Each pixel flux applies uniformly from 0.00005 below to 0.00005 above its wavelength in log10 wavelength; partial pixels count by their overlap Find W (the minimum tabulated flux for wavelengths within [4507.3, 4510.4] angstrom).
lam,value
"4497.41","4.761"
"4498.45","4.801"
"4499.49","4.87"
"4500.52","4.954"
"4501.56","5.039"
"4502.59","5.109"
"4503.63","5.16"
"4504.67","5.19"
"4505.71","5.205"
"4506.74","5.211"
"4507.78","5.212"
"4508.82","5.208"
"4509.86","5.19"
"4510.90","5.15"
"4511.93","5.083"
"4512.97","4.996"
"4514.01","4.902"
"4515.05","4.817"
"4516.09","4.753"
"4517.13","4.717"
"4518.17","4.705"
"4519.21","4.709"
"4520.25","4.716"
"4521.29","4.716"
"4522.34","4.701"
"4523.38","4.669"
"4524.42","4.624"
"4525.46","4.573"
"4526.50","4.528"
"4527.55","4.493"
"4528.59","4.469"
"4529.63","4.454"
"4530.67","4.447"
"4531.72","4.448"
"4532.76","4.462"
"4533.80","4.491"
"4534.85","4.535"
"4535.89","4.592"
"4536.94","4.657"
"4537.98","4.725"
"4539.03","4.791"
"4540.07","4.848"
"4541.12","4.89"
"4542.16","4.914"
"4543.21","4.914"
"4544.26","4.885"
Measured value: 5.19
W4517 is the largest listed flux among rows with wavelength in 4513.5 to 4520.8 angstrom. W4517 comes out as 4.902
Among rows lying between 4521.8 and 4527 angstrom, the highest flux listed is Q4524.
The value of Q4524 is 4.701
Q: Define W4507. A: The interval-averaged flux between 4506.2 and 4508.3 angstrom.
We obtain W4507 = 5.22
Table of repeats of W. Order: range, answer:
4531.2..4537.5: 4.448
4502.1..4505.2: 5.109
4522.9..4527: 4.528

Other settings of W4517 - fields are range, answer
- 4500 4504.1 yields 5.16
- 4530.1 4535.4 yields 4.535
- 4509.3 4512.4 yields 5.19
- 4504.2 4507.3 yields 5.211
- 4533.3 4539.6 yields 4.791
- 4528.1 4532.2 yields 4.469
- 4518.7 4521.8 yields 4.716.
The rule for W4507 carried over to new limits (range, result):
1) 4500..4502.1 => 5.02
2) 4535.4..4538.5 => 4.66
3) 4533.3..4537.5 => 4.57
